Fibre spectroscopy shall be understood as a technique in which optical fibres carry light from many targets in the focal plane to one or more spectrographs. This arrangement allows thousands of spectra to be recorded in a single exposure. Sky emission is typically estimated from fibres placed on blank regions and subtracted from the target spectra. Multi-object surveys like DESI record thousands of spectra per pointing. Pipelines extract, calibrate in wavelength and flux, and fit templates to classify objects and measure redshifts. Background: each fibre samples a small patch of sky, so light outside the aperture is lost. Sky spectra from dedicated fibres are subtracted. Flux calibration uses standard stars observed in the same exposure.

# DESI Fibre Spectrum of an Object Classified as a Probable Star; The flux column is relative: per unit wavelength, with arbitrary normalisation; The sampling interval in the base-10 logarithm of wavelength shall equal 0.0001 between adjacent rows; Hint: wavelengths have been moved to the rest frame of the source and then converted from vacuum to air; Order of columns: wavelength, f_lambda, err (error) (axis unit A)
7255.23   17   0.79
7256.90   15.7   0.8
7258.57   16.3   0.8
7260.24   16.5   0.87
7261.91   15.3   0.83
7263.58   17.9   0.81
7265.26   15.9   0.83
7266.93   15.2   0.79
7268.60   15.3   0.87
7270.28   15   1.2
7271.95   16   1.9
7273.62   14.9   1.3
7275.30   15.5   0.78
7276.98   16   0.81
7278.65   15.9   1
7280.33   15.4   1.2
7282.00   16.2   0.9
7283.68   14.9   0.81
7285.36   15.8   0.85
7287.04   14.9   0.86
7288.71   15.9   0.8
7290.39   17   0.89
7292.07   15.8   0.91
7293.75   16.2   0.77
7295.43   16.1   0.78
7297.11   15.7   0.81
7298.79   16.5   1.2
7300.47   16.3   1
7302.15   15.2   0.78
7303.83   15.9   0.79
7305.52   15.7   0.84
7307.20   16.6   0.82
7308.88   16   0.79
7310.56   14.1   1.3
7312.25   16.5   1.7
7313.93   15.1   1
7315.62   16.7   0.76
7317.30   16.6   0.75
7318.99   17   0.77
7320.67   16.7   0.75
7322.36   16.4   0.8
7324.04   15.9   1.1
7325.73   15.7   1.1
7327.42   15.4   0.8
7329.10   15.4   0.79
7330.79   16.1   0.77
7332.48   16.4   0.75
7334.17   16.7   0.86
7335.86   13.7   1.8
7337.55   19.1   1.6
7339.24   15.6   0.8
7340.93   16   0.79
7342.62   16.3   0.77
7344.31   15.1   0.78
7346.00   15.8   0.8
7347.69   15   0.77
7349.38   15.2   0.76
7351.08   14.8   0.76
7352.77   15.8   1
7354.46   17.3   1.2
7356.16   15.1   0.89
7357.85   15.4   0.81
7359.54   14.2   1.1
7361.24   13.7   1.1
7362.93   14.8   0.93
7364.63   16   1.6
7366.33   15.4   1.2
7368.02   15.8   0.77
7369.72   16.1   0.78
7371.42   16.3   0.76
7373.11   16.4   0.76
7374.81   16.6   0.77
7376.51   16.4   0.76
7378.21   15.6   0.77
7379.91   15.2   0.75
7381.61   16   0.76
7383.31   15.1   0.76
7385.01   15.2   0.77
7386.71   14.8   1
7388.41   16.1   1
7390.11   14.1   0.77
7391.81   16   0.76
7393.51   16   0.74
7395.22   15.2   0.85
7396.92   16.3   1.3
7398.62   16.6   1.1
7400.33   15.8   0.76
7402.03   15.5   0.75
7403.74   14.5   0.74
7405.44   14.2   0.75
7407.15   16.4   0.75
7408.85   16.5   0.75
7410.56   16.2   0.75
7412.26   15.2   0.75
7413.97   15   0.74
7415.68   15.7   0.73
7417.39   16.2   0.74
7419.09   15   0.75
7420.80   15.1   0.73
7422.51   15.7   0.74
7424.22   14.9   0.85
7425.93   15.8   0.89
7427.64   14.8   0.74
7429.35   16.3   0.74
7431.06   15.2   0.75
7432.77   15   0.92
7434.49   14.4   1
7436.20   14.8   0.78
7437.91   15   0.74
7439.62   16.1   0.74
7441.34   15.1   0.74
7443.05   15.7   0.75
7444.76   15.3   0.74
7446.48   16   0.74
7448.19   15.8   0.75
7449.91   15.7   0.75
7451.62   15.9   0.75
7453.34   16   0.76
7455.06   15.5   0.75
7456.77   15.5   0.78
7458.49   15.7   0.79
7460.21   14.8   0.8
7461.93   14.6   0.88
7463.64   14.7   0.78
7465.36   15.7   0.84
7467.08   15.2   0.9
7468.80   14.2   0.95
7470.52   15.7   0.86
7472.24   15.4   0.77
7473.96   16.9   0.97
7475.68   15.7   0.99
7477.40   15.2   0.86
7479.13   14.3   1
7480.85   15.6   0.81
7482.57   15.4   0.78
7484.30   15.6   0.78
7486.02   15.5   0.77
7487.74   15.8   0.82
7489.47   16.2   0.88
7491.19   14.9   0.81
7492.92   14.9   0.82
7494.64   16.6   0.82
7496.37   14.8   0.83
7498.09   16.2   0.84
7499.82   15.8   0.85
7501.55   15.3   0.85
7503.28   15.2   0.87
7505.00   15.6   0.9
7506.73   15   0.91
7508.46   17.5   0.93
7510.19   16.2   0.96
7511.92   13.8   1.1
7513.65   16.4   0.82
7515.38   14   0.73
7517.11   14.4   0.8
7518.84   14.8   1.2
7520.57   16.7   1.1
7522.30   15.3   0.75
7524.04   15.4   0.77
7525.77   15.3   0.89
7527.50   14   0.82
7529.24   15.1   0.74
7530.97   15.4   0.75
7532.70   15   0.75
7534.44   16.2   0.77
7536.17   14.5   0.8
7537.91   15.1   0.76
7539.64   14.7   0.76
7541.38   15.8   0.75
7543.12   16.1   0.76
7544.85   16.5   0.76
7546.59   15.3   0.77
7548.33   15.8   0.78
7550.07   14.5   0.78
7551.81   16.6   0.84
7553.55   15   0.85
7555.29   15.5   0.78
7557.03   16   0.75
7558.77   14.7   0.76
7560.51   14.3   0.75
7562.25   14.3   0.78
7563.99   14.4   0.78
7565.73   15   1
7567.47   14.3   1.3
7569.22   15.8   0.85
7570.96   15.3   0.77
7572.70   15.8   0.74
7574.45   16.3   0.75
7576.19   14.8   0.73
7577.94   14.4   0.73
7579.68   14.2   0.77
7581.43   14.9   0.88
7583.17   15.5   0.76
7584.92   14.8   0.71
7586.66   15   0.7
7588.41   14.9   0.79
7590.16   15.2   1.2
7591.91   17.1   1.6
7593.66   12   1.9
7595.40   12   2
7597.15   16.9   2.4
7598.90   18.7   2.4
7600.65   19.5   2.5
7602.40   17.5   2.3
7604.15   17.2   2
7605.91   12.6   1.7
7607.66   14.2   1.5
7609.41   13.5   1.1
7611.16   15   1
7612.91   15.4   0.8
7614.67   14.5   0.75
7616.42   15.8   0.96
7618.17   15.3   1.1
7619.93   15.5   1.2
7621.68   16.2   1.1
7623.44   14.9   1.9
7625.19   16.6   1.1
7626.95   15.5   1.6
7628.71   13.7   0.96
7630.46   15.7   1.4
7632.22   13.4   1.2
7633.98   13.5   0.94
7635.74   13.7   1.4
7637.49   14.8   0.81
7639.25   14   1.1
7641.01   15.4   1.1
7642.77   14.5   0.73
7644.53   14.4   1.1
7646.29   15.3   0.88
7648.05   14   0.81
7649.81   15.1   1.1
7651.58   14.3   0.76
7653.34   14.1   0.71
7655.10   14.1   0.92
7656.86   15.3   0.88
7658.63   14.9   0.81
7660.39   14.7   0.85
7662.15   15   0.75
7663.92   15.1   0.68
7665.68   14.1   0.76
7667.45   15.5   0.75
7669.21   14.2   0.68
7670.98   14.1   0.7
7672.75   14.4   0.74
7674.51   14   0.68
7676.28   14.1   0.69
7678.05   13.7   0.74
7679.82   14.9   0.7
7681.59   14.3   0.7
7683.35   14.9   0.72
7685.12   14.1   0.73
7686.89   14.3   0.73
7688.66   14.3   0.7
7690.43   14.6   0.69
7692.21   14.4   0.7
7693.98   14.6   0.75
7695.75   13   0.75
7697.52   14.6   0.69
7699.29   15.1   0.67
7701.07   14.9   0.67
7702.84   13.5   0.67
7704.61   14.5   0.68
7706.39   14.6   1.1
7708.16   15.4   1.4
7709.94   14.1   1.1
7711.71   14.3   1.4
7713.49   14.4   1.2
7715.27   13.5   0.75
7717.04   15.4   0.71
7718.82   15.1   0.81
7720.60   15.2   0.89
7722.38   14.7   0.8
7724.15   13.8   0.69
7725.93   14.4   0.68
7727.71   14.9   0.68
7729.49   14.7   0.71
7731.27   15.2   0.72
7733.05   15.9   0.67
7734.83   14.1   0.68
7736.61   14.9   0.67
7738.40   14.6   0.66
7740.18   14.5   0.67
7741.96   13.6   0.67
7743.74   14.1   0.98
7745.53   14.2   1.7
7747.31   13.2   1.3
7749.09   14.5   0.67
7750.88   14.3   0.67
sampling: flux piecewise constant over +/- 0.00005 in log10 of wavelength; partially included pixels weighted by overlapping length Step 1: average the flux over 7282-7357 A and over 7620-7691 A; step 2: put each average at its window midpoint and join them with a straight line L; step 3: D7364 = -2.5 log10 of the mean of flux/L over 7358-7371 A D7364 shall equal 0.04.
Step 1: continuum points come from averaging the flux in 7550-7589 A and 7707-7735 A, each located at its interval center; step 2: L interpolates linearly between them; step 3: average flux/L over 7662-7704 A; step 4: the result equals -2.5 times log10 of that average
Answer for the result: 0.030 mag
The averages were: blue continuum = 15.1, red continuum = 14.7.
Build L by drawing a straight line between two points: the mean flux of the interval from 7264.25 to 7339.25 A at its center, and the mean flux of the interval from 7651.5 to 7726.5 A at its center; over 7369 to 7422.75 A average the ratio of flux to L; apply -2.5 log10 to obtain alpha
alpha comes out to -0.01 mag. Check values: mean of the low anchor 15.9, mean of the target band 15.7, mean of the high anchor 14.5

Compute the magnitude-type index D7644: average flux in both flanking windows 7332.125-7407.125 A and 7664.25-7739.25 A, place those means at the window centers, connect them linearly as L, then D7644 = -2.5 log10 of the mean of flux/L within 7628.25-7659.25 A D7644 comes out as 0.02 mag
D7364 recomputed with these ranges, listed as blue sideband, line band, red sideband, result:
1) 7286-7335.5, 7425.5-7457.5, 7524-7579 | 0.01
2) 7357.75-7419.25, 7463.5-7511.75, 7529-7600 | -0.01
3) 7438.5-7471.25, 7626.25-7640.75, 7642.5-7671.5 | 0.03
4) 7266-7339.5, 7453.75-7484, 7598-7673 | 0.01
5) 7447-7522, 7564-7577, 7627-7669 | -0.02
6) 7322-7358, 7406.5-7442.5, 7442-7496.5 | 0.01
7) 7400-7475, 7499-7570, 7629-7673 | -0.02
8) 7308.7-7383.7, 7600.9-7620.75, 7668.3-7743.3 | -0.03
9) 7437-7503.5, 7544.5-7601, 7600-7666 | -0.01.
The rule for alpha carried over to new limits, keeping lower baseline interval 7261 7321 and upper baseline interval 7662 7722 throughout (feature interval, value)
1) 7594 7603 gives -0.127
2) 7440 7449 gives -0.019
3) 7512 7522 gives -0.005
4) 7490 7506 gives -0.024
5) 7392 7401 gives -0.032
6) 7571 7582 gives -0.015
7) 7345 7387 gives 0.006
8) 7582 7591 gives -0.017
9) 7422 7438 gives 0.014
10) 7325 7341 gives -0.019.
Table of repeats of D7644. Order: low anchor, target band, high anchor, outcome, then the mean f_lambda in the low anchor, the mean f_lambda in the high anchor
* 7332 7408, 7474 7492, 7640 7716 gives -0.02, 15.6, 14.5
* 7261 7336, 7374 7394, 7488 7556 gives 0.01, 15.9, 15.4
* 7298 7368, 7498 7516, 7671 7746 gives -0.03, 15.8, 14.5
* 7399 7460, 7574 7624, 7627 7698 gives -0.04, 15.5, 14.4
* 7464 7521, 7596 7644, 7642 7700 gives -0.04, 15.5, 14.5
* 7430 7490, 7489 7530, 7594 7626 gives 0.01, 15.4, 15.6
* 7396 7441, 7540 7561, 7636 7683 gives -0.04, 15.5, 14.5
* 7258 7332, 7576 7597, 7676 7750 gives 0.02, 15.9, 14.5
